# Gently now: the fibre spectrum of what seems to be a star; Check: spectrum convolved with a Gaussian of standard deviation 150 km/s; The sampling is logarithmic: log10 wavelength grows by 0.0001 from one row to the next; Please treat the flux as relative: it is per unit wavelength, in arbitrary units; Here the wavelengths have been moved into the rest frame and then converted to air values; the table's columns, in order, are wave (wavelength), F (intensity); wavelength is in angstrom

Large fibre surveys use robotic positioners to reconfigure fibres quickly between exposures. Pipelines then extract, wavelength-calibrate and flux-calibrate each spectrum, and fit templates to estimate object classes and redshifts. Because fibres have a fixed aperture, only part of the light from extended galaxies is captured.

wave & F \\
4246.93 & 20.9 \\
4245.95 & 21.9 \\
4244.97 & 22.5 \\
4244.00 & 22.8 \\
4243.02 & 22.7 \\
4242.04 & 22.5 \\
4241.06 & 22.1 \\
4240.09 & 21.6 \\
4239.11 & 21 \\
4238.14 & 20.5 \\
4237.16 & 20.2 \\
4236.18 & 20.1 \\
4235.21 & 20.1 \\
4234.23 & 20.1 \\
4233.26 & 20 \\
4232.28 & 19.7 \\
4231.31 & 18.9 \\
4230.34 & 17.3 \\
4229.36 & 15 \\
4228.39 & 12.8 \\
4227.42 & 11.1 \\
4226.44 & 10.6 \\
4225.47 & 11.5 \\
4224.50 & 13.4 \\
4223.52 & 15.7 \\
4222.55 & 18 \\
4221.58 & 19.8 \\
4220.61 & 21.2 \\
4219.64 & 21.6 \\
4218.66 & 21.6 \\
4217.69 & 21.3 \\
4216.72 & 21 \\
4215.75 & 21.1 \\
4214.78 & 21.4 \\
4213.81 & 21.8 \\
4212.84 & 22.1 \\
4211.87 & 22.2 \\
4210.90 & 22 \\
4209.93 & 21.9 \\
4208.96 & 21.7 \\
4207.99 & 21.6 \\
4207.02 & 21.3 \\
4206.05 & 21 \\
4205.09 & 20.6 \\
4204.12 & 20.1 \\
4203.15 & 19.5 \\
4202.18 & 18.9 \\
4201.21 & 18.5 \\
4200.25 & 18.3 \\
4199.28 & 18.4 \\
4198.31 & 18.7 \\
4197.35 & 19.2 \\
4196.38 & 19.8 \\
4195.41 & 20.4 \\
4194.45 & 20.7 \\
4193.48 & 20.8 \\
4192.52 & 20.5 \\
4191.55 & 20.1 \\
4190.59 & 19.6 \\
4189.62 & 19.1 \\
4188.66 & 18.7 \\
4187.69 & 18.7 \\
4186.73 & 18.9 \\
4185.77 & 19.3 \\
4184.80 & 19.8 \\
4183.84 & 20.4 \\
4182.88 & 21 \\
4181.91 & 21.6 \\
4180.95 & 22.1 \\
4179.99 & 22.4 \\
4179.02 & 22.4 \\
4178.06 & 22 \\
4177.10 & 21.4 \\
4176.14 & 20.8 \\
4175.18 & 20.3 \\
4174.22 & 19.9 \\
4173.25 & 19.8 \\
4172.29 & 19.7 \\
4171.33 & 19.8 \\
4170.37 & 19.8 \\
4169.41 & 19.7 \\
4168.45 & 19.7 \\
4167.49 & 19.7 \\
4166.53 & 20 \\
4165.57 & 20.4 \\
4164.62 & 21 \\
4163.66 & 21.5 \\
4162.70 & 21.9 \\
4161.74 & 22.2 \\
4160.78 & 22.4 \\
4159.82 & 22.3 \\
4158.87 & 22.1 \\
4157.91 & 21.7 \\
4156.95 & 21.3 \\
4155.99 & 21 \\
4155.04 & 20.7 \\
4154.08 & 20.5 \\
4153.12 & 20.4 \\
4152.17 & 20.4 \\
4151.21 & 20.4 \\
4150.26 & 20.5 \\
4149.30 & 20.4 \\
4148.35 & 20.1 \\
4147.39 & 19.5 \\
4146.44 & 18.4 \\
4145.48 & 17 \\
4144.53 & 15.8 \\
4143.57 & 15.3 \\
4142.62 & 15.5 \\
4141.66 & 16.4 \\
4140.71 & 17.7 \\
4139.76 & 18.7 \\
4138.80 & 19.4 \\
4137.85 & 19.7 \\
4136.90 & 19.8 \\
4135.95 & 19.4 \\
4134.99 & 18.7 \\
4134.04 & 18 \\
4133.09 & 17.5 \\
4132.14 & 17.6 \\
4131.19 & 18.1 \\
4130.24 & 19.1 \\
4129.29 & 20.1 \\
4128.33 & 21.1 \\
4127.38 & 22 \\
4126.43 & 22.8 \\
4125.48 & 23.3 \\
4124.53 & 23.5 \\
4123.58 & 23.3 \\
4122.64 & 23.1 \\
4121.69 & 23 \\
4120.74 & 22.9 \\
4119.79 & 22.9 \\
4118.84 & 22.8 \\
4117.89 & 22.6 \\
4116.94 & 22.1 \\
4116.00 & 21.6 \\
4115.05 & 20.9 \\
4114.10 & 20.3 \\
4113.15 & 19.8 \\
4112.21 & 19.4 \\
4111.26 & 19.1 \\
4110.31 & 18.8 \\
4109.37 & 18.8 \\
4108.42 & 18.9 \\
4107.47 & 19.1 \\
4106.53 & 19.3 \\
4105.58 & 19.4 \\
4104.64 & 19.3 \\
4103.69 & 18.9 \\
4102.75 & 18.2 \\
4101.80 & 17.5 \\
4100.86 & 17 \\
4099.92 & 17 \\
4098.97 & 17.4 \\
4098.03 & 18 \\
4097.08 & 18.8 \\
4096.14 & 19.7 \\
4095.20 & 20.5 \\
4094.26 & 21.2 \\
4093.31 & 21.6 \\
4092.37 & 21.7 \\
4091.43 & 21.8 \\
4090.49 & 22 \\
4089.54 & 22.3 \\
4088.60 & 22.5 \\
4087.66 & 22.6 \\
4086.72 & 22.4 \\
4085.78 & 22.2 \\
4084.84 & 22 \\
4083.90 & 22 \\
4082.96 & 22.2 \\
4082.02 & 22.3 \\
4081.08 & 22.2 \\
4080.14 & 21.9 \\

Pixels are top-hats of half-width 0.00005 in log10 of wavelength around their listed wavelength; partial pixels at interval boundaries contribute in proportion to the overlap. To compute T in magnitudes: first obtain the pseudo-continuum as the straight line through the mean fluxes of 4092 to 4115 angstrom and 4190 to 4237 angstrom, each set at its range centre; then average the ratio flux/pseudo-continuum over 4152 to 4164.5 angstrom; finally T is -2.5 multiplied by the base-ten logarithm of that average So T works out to -0.119 mag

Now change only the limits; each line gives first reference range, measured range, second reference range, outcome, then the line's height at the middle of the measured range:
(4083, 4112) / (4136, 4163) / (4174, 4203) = 0.021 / 20.1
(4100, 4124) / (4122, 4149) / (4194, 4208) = 0.045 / 20.2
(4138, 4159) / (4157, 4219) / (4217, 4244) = -0.093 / 18.9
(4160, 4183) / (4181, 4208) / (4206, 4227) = 0.023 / 20.3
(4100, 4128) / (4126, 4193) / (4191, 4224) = 0.031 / 20.5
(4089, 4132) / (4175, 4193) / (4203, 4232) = -0.057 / 19.4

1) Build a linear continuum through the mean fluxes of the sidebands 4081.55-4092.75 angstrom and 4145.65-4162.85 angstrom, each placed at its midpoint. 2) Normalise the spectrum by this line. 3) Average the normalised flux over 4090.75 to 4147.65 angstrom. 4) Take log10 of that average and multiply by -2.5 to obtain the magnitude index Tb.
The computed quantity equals 0.097 mag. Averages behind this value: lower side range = 22.2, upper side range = 20.8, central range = 19.7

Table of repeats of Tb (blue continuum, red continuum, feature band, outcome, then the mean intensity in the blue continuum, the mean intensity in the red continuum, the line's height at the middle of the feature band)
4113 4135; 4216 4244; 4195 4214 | -0.06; 21.2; 18.7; 19.3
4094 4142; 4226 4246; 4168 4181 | -0.06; 19.9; 19.2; 19.6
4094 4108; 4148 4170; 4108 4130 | -0.11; 18.7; 20.9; 19.4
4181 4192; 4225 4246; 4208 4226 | -0.04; 19.8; 18.8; 19.2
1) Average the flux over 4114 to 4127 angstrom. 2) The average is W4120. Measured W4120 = 22.6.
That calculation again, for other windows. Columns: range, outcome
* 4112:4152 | 20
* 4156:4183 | 21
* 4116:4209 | 20.3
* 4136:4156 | 18.9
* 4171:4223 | 20.5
